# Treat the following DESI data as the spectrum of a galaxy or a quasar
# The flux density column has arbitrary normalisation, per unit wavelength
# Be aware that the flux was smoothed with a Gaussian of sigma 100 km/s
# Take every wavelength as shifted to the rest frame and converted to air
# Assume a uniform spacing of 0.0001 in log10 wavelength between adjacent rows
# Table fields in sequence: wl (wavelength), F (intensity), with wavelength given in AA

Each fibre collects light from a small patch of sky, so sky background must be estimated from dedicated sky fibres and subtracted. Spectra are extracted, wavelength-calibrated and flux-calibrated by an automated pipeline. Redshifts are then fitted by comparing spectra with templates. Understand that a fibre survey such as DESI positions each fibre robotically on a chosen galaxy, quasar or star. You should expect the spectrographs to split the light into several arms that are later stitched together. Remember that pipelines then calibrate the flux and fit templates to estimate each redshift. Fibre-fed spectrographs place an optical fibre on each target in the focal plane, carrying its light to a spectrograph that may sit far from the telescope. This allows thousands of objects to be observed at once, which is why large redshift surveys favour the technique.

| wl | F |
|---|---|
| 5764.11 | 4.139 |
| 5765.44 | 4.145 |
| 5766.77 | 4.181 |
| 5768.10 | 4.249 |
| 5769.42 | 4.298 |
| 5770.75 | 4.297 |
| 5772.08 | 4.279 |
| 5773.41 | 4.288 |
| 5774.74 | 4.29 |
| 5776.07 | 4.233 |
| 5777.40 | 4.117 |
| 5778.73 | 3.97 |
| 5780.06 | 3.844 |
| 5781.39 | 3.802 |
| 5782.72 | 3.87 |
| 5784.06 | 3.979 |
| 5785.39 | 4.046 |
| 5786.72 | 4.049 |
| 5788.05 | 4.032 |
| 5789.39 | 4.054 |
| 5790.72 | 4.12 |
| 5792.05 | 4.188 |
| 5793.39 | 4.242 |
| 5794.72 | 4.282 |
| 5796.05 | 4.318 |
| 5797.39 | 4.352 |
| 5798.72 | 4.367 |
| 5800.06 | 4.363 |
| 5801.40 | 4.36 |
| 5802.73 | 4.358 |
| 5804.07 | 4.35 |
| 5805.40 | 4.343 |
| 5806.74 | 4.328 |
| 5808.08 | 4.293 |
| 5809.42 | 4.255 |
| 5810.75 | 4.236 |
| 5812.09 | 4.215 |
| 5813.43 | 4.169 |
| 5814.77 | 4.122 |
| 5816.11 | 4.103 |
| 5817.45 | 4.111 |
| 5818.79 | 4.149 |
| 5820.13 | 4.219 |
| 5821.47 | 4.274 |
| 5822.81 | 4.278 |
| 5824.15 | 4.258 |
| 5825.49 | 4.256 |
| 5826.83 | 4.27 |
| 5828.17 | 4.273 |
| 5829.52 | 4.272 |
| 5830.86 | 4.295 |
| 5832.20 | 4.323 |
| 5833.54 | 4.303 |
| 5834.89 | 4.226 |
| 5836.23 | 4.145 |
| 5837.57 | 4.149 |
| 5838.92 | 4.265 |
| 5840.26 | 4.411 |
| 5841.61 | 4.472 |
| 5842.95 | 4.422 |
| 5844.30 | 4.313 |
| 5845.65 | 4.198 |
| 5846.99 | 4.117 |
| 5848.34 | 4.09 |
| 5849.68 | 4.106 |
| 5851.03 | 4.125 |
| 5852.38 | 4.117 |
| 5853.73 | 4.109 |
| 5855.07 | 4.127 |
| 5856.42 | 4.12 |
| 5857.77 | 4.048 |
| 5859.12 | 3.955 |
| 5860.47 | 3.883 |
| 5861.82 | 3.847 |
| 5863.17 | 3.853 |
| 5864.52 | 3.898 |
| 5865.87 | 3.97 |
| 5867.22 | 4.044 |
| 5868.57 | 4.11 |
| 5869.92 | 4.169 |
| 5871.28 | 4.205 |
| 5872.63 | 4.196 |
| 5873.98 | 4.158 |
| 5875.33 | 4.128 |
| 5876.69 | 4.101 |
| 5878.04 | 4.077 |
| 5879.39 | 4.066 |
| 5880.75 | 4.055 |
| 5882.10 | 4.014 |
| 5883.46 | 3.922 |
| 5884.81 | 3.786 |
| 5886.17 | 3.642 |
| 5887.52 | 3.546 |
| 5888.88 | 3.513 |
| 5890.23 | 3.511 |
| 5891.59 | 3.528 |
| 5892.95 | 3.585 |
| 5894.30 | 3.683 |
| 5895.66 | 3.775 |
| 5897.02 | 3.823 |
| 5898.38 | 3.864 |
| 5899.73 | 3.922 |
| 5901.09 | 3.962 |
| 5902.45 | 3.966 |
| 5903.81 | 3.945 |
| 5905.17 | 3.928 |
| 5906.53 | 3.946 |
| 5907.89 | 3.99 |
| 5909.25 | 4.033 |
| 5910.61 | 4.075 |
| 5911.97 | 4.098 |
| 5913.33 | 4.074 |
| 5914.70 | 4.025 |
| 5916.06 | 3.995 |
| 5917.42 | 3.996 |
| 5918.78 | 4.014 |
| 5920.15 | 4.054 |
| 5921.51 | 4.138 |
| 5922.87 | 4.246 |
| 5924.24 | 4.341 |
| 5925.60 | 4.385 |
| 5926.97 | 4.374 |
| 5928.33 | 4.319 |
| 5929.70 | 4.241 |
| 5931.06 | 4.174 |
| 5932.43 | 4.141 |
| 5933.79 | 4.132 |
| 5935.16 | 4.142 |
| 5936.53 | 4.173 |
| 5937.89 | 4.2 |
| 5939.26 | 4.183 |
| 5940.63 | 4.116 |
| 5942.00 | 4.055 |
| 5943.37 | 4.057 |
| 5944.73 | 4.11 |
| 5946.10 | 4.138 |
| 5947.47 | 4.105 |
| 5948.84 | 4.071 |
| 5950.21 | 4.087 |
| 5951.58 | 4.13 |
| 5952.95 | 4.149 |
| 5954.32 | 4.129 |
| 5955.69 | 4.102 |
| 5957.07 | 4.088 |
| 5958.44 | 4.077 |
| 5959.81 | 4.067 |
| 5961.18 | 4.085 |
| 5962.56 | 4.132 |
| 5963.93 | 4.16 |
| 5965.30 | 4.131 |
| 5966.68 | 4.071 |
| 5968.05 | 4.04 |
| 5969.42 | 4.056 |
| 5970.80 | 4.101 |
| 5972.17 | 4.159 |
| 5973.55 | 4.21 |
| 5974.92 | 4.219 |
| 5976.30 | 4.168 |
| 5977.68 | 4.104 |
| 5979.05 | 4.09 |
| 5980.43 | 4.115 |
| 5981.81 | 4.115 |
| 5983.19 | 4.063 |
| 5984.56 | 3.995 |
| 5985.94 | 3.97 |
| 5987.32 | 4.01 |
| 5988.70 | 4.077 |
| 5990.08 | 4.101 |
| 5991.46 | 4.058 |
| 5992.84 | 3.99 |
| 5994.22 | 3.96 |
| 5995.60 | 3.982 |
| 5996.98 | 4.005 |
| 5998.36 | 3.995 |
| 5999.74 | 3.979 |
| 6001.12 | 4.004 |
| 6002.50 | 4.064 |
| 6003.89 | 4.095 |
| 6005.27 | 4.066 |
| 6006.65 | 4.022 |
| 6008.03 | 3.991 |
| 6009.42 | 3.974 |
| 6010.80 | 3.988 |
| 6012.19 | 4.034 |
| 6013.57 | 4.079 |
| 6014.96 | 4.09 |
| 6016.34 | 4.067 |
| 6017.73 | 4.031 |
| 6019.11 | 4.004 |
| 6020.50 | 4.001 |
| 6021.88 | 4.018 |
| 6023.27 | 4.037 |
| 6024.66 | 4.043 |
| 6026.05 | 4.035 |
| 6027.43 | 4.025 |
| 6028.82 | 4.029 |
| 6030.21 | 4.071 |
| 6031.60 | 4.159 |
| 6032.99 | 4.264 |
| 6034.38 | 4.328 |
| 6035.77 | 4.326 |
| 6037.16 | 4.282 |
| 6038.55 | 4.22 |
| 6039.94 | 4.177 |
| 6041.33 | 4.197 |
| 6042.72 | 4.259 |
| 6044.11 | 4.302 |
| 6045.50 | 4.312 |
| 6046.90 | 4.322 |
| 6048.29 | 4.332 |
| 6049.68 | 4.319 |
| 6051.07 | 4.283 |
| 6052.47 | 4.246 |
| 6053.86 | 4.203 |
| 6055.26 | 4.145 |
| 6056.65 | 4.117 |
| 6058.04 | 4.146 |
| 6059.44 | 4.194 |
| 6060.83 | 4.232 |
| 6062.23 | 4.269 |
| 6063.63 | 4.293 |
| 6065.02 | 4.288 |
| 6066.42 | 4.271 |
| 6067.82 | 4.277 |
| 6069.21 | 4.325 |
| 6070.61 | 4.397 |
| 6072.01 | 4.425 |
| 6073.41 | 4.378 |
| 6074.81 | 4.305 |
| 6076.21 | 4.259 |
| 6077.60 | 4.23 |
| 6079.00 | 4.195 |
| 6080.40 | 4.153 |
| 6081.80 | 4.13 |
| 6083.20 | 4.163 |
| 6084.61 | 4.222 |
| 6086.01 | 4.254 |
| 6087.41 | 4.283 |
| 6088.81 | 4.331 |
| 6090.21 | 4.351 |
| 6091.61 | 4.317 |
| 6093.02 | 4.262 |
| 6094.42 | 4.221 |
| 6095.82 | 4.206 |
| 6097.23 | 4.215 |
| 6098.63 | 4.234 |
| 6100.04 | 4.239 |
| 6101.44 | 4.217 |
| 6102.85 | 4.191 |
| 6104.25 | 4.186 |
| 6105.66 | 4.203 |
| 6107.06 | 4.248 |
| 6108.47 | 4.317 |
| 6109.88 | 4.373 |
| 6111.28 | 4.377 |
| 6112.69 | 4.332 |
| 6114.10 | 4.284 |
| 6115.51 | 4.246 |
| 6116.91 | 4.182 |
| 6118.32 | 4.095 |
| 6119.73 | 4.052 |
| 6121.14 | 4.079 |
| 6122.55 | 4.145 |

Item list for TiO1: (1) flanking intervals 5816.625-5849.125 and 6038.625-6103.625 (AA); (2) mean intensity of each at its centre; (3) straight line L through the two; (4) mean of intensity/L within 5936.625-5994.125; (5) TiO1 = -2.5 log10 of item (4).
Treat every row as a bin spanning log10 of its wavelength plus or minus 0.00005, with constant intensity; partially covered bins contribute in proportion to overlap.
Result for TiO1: 0.04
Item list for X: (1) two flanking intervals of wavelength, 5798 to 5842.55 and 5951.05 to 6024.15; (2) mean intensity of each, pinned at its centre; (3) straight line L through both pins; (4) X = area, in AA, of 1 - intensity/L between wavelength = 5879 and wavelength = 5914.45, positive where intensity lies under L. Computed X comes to 2.7 AA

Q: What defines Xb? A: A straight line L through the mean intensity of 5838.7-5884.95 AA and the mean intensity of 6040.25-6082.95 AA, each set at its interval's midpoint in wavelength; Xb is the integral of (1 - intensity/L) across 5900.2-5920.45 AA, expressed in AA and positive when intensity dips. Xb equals 0.66 AA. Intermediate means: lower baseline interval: 4.1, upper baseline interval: 4.26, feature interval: 4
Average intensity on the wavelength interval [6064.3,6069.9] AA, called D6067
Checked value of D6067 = 4.3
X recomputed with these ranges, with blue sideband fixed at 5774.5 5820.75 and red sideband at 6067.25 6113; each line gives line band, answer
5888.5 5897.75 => 1.2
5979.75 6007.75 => 1.3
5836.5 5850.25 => -0.2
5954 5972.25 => 0.6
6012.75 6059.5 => 0.9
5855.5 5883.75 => 1.0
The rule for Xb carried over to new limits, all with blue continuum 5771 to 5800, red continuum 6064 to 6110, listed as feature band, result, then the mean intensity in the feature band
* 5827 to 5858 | -0.5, 4.22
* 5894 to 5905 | 0.8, 3.88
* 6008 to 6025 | 0.8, 4.03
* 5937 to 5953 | 0.3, 4.12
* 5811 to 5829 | -0.3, 4.21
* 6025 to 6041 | 0.3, 4.17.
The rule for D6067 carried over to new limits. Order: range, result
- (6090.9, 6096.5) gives 4.25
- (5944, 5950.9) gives 4.11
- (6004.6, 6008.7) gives 4.03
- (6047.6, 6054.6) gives 4.27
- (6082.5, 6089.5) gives 4.25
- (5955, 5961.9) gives 4.08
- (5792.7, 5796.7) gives 4.28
